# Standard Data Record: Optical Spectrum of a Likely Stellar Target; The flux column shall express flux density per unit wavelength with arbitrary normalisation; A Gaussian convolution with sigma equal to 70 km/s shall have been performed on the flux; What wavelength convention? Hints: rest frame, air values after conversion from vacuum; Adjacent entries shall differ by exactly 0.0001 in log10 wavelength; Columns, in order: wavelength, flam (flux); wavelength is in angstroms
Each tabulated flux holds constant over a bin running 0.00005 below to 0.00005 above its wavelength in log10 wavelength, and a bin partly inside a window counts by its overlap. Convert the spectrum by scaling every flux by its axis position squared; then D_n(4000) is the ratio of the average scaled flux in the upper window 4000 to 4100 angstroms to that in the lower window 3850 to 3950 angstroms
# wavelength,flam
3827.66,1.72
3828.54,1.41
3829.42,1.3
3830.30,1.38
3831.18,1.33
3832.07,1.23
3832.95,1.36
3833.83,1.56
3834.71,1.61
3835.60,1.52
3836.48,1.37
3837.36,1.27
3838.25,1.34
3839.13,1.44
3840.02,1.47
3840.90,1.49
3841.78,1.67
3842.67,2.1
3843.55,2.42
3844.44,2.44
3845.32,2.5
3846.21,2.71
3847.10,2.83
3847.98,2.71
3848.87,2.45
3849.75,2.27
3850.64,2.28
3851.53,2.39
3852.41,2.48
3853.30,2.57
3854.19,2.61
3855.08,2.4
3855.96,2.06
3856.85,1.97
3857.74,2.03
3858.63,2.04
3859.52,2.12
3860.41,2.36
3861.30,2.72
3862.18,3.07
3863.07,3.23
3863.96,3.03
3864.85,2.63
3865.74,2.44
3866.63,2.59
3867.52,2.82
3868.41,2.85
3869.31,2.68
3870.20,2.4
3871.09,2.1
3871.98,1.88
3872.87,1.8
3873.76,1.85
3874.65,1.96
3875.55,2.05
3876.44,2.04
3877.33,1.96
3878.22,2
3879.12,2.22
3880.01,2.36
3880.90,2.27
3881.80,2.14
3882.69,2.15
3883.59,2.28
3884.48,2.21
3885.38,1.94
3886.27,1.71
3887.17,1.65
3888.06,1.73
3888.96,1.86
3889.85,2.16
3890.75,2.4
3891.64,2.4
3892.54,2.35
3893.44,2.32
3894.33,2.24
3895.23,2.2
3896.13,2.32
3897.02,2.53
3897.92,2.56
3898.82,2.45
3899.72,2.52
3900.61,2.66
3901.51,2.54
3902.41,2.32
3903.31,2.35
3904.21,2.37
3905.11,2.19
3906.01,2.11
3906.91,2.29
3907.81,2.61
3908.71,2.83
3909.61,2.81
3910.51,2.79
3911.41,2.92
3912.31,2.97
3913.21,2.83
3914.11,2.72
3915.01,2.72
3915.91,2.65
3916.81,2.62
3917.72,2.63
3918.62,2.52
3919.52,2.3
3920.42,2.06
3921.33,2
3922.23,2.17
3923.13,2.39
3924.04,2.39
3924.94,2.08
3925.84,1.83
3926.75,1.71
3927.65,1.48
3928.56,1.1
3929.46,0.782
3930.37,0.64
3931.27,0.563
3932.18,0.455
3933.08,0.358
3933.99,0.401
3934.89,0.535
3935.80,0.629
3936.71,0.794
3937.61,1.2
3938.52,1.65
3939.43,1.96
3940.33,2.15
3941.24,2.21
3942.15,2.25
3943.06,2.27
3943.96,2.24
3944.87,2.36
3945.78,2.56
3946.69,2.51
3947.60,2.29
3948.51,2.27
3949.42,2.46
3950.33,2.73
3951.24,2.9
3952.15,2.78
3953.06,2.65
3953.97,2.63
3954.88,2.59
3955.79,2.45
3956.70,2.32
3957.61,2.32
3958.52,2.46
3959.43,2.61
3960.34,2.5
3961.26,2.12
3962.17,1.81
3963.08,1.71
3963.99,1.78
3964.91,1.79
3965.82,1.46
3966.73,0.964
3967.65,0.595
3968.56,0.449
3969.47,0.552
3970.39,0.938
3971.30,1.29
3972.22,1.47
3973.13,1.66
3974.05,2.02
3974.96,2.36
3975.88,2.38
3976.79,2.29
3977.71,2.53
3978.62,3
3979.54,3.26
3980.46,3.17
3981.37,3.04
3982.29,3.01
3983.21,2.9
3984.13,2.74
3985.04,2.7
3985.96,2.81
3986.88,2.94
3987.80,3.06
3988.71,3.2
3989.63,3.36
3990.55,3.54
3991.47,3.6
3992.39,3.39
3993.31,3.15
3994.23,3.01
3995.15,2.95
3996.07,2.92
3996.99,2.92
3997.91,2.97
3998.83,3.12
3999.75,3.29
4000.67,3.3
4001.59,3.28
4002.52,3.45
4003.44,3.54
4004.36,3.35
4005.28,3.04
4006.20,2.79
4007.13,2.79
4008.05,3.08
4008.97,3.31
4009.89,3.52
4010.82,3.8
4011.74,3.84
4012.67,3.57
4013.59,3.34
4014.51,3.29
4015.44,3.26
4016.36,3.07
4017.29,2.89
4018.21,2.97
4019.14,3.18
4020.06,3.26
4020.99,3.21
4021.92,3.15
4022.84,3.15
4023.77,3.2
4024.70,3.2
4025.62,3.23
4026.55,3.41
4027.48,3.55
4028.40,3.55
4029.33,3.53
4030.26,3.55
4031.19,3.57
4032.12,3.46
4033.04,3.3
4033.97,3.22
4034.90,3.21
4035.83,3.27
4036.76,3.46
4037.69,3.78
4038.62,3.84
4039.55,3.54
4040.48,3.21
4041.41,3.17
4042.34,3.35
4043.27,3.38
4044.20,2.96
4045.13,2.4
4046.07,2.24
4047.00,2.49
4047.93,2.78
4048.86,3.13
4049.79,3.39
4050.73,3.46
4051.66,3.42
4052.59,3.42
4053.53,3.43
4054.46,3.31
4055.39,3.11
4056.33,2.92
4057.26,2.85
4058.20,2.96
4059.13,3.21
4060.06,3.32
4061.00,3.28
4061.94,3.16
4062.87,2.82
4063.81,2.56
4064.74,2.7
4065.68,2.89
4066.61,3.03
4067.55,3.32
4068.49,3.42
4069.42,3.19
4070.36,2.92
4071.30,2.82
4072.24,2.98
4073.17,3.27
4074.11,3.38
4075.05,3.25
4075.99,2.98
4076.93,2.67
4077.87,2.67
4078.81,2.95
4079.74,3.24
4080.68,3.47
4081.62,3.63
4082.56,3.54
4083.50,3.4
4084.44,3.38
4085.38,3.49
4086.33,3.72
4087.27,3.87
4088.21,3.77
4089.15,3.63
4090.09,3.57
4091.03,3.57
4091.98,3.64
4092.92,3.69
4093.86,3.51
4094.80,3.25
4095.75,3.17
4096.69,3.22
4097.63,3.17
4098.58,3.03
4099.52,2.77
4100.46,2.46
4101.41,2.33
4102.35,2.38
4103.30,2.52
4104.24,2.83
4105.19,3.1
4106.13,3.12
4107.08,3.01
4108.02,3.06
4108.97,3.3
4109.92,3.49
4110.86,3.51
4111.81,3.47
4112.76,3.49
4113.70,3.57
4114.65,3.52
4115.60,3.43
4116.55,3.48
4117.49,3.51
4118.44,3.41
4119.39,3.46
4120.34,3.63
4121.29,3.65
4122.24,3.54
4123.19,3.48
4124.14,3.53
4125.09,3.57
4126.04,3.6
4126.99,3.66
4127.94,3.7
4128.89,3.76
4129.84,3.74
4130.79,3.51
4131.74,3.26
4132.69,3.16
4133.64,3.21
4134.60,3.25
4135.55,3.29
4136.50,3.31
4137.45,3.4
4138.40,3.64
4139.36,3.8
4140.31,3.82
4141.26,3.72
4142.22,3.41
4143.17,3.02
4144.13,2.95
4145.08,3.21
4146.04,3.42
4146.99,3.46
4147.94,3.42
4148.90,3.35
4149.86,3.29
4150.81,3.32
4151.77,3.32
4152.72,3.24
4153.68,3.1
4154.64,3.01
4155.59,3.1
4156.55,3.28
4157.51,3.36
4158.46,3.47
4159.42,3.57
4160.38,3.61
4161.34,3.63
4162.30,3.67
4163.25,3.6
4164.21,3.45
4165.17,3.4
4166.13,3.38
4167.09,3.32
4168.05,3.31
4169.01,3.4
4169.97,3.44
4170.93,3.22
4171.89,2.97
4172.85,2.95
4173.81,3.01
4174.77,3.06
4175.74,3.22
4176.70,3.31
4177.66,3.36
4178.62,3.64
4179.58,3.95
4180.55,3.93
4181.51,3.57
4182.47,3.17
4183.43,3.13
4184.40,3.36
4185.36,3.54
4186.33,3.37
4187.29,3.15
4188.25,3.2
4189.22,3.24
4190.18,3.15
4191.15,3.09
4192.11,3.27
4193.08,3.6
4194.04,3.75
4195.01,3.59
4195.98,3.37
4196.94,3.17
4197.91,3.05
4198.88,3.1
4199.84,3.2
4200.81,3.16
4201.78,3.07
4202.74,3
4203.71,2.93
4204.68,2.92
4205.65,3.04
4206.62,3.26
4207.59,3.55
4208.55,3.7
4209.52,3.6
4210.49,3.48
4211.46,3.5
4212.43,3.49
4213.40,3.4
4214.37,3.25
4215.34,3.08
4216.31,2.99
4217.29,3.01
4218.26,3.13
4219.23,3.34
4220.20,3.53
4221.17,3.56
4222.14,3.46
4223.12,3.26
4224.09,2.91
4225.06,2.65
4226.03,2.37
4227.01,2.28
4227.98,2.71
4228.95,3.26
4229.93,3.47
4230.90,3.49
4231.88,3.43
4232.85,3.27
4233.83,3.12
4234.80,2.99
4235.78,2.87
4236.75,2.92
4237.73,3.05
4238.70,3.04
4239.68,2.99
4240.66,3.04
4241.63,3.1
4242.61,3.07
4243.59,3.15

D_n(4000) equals 1.62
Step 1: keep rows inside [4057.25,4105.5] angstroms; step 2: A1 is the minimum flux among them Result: 2.33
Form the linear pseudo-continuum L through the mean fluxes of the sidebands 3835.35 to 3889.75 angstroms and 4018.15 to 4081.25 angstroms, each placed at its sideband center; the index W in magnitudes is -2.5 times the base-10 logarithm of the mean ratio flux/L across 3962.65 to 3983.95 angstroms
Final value 0.39 mag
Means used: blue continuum 2.2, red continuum 3.17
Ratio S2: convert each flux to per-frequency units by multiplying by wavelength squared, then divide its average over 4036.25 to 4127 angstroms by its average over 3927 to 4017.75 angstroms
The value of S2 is 1.43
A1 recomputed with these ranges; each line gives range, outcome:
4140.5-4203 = 2.95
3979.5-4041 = 2.7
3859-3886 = 1.8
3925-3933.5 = 0.358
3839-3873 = 1.44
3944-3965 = 1.71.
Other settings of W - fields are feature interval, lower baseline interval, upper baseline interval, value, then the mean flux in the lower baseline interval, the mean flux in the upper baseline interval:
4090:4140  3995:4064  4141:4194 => -0.01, 3.22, 3.34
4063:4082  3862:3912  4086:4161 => 0.03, 2.34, 3.36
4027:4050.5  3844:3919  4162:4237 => -0.16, 2.39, 3.26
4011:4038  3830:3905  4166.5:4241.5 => -0.24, 2.18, 3.23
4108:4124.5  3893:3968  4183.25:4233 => -0.22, 2.1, 3.23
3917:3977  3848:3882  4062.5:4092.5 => 0.42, 2.35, 3.24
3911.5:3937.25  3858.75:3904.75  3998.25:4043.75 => 0.43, 2.31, 3.32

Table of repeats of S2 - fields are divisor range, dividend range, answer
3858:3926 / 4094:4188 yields 1.60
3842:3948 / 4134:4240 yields 1.74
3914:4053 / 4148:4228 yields 1.39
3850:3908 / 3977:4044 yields 1.50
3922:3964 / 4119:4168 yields 2.00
